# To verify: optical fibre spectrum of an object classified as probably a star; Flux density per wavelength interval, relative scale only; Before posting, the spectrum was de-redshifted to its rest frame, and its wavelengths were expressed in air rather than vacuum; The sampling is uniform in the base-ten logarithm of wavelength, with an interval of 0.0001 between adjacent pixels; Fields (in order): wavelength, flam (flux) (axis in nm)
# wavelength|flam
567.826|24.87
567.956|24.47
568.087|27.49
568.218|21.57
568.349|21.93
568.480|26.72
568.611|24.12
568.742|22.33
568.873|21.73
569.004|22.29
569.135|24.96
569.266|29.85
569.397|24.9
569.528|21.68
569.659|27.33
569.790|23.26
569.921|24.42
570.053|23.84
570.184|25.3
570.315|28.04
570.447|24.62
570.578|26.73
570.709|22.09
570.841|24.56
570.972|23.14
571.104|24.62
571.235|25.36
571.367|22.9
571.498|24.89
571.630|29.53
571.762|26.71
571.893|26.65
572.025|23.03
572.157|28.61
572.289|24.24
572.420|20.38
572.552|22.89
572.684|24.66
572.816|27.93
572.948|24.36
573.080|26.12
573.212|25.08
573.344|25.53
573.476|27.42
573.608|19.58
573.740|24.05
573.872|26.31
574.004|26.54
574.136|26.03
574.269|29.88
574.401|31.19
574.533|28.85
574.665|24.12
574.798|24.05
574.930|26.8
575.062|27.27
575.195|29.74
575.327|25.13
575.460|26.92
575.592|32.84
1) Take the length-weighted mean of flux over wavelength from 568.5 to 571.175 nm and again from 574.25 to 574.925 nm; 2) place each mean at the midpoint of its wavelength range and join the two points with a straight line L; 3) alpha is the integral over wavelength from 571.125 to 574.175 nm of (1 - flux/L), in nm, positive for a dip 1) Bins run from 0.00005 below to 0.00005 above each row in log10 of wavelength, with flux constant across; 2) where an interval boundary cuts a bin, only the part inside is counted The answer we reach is 0.12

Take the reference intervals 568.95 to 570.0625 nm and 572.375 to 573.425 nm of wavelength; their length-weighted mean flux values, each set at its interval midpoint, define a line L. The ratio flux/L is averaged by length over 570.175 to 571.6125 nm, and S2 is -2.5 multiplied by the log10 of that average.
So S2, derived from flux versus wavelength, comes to -0.01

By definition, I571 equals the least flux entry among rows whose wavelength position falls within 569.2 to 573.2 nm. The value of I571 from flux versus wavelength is 20.38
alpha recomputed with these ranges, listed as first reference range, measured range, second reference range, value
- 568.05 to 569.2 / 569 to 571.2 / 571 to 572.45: -0.05 nm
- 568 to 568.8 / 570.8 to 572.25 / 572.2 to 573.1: -0.07 nm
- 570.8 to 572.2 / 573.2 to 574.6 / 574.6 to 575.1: -0.05 nm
